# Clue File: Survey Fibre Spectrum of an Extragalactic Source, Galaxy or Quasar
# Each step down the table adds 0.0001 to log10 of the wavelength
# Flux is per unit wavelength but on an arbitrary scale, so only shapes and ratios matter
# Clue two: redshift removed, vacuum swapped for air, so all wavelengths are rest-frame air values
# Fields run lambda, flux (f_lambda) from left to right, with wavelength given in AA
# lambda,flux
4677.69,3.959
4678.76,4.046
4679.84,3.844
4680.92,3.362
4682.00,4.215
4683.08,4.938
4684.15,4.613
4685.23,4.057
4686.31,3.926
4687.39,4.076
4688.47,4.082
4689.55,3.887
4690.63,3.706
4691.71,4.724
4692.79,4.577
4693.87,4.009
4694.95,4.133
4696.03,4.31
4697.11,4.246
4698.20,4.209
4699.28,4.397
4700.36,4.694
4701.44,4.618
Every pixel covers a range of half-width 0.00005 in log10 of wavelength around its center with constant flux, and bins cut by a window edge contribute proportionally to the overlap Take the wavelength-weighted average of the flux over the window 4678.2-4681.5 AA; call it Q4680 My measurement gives 3.76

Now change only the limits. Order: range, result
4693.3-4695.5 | 4.08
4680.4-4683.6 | 4.17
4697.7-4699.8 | 4.31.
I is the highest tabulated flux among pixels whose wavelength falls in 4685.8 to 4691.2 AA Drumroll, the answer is 4.082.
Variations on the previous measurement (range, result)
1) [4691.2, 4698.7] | 4.724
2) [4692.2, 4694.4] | 4.577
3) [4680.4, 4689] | 4.938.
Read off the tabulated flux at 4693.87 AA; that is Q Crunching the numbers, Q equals 4.009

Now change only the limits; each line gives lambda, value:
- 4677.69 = 3.959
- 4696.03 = 4.31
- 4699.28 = 4.397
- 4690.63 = 3.706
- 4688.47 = 4.082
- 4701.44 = 4.618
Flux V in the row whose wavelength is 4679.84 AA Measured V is 3.844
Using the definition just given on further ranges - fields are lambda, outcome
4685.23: 4.057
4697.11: 4.246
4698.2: 4.209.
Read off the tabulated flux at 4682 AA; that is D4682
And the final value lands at 4.215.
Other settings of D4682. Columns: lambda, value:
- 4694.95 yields 4.133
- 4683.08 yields 4.938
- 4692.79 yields 4.577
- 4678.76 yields 4.046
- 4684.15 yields 4.613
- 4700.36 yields 4.694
